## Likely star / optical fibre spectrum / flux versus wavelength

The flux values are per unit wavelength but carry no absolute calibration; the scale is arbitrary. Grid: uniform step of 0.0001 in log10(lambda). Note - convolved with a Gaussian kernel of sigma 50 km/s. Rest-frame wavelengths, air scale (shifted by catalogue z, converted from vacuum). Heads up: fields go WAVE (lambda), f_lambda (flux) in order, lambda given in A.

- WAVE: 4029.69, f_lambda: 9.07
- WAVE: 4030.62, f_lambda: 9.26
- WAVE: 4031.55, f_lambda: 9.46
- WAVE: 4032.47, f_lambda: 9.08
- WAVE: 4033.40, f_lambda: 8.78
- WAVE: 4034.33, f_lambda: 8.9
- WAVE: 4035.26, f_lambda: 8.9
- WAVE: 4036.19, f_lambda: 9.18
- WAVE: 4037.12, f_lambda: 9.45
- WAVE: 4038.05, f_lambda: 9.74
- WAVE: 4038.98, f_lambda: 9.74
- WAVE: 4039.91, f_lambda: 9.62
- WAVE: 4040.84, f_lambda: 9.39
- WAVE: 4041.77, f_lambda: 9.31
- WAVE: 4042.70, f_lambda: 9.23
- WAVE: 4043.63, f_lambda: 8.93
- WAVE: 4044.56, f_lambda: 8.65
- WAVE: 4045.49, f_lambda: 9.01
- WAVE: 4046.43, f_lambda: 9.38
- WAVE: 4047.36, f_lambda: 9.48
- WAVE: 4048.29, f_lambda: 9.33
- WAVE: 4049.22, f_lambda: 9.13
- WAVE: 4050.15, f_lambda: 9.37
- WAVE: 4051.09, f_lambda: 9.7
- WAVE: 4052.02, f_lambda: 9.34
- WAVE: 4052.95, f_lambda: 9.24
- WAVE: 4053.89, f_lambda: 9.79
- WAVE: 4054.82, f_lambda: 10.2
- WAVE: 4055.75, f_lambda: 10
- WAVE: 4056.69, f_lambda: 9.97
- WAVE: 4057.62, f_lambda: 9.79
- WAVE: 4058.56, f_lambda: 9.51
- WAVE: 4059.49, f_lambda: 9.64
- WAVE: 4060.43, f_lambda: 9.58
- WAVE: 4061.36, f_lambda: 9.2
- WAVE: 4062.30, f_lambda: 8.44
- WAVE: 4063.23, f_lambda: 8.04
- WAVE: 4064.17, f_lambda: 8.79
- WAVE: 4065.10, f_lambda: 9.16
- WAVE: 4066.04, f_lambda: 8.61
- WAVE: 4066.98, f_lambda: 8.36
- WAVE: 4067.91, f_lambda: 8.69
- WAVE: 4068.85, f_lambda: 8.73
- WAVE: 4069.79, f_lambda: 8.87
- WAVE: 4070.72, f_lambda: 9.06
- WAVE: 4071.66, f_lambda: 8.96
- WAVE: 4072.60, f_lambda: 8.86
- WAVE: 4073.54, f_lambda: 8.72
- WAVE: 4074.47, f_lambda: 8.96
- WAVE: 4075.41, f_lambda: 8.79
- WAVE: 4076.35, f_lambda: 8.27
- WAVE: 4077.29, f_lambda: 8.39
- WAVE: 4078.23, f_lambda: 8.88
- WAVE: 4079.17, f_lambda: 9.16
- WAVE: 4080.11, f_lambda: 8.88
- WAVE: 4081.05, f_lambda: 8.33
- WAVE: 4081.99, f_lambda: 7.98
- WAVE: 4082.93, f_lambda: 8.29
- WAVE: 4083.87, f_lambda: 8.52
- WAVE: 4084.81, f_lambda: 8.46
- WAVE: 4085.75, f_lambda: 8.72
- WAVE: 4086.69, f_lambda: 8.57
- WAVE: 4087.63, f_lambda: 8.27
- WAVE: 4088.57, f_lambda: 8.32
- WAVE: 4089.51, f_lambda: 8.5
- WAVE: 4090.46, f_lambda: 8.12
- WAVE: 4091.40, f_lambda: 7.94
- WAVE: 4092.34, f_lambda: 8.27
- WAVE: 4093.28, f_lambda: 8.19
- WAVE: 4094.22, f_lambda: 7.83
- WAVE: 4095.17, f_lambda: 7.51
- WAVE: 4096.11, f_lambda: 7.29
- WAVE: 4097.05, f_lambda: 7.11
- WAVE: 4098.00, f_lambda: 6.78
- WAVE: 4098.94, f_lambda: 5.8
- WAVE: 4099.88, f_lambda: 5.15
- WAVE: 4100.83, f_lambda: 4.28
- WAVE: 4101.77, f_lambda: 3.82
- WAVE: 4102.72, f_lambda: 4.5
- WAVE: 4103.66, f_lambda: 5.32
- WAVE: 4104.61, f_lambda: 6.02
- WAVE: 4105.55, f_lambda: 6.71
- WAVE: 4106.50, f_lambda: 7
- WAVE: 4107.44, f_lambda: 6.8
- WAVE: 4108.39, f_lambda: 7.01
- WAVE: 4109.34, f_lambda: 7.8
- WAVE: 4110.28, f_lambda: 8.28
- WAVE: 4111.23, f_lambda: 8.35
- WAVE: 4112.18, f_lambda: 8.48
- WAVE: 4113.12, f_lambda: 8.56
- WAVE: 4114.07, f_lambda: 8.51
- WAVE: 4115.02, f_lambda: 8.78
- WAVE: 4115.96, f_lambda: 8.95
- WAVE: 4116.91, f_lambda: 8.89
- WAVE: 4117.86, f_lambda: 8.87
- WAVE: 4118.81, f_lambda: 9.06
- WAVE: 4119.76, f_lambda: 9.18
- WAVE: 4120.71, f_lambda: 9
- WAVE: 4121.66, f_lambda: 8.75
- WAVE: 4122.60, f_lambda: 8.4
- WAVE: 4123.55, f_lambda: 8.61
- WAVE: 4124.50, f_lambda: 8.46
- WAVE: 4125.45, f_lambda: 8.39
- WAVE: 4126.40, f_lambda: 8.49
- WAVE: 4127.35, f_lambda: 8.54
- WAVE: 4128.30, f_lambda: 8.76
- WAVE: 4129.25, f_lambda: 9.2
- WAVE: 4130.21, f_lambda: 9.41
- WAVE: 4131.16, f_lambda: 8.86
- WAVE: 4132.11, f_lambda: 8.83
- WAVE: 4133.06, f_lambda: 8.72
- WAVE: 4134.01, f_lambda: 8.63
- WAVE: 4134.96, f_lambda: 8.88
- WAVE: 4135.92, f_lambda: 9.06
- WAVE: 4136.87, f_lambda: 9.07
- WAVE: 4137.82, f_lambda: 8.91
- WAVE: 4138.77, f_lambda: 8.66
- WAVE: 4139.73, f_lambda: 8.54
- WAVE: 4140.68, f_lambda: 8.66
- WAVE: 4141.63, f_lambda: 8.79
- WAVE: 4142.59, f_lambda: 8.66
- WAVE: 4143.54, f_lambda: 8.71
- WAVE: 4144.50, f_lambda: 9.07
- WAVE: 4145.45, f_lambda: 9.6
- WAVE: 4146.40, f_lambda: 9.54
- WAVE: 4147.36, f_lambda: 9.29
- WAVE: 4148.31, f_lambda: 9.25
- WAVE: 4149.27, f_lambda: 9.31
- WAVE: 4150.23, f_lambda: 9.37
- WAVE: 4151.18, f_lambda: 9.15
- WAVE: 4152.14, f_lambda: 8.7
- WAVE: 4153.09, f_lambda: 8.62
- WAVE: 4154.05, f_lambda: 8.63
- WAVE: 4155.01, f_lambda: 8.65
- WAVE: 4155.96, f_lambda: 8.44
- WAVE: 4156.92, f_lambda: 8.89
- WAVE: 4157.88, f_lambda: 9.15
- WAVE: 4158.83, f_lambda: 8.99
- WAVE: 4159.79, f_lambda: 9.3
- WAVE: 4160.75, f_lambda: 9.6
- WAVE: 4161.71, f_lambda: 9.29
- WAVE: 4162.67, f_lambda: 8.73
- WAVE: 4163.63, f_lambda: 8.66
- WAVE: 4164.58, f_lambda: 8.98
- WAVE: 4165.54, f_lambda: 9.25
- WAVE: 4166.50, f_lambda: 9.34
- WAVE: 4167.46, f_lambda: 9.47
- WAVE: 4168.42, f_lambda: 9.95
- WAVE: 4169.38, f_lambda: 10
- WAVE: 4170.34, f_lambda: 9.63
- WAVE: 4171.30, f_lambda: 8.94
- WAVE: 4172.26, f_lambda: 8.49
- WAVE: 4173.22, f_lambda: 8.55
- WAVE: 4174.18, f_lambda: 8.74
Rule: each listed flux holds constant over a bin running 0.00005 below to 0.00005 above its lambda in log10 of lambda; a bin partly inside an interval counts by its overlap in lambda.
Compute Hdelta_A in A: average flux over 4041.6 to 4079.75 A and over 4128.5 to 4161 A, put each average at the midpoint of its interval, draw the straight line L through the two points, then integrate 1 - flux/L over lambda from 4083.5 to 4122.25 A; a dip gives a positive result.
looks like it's 6.09 A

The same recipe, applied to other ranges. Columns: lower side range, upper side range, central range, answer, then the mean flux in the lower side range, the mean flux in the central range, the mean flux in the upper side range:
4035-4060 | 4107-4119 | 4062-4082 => 0.7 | 9.45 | 8.7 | 8.32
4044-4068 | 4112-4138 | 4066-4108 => 6.2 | 9.25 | 7.73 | 8.8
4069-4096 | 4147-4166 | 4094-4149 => 4.3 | 8.47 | 8.08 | 9.01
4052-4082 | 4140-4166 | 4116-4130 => 0.4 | 9.01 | 8.77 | 9.01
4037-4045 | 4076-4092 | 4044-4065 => -0.6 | 9.34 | 9.34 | 8.45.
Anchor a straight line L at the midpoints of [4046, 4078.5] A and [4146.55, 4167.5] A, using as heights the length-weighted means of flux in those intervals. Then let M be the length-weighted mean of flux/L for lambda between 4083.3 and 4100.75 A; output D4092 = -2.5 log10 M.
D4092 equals 0.19 mag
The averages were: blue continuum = 9.12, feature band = 7.67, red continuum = 9.05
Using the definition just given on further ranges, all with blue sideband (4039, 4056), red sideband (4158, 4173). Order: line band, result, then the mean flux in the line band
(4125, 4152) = 0.040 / 8.94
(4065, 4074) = 0.070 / 8.78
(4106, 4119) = 0.135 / 8.22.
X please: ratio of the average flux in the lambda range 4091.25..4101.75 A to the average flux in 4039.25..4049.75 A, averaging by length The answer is 0.73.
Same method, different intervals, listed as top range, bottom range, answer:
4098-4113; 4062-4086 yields 0.74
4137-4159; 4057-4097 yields 1.04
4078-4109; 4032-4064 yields 0.79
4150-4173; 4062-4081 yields 1.04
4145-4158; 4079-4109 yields 1.24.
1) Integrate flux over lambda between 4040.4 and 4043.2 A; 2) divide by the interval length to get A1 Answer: 9.31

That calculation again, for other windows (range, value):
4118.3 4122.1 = 8.99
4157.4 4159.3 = 9.1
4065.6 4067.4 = 8.47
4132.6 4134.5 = 8.69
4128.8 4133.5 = 9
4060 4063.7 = 8.82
